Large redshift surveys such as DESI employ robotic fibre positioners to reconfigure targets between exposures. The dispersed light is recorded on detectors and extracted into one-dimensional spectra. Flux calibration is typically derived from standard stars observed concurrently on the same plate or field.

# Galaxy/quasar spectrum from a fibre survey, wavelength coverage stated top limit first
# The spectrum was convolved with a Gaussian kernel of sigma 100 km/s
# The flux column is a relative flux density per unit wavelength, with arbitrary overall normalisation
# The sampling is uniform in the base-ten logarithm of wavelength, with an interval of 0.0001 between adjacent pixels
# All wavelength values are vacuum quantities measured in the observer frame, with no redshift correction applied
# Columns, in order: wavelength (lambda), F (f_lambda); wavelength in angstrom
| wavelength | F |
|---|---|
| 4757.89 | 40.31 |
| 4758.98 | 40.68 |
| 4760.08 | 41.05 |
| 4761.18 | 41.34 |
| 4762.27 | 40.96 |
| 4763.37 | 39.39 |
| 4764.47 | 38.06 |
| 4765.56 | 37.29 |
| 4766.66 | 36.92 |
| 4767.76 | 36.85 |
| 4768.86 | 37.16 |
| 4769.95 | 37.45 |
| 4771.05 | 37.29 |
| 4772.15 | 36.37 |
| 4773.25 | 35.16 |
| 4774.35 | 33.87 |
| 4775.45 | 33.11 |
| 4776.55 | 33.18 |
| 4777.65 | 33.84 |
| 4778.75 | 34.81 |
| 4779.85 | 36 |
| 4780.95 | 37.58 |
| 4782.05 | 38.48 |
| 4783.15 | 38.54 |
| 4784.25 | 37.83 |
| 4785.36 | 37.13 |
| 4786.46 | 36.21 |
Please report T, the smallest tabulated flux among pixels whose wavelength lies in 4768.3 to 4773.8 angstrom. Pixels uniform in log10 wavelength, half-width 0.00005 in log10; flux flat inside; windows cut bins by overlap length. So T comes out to 35.16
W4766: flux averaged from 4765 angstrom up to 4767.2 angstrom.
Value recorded 37.2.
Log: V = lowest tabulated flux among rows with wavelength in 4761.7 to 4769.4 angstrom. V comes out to 36.85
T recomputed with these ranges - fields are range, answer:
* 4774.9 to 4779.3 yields 33.11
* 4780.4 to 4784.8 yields 37.58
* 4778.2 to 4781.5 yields 34.81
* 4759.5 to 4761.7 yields 41.05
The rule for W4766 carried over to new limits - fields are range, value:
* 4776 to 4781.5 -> 35.1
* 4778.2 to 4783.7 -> 37.1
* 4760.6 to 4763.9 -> 40.6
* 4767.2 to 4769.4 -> 36.9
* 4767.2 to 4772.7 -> 37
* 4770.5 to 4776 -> 35.1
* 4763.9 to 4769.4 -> 37.2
